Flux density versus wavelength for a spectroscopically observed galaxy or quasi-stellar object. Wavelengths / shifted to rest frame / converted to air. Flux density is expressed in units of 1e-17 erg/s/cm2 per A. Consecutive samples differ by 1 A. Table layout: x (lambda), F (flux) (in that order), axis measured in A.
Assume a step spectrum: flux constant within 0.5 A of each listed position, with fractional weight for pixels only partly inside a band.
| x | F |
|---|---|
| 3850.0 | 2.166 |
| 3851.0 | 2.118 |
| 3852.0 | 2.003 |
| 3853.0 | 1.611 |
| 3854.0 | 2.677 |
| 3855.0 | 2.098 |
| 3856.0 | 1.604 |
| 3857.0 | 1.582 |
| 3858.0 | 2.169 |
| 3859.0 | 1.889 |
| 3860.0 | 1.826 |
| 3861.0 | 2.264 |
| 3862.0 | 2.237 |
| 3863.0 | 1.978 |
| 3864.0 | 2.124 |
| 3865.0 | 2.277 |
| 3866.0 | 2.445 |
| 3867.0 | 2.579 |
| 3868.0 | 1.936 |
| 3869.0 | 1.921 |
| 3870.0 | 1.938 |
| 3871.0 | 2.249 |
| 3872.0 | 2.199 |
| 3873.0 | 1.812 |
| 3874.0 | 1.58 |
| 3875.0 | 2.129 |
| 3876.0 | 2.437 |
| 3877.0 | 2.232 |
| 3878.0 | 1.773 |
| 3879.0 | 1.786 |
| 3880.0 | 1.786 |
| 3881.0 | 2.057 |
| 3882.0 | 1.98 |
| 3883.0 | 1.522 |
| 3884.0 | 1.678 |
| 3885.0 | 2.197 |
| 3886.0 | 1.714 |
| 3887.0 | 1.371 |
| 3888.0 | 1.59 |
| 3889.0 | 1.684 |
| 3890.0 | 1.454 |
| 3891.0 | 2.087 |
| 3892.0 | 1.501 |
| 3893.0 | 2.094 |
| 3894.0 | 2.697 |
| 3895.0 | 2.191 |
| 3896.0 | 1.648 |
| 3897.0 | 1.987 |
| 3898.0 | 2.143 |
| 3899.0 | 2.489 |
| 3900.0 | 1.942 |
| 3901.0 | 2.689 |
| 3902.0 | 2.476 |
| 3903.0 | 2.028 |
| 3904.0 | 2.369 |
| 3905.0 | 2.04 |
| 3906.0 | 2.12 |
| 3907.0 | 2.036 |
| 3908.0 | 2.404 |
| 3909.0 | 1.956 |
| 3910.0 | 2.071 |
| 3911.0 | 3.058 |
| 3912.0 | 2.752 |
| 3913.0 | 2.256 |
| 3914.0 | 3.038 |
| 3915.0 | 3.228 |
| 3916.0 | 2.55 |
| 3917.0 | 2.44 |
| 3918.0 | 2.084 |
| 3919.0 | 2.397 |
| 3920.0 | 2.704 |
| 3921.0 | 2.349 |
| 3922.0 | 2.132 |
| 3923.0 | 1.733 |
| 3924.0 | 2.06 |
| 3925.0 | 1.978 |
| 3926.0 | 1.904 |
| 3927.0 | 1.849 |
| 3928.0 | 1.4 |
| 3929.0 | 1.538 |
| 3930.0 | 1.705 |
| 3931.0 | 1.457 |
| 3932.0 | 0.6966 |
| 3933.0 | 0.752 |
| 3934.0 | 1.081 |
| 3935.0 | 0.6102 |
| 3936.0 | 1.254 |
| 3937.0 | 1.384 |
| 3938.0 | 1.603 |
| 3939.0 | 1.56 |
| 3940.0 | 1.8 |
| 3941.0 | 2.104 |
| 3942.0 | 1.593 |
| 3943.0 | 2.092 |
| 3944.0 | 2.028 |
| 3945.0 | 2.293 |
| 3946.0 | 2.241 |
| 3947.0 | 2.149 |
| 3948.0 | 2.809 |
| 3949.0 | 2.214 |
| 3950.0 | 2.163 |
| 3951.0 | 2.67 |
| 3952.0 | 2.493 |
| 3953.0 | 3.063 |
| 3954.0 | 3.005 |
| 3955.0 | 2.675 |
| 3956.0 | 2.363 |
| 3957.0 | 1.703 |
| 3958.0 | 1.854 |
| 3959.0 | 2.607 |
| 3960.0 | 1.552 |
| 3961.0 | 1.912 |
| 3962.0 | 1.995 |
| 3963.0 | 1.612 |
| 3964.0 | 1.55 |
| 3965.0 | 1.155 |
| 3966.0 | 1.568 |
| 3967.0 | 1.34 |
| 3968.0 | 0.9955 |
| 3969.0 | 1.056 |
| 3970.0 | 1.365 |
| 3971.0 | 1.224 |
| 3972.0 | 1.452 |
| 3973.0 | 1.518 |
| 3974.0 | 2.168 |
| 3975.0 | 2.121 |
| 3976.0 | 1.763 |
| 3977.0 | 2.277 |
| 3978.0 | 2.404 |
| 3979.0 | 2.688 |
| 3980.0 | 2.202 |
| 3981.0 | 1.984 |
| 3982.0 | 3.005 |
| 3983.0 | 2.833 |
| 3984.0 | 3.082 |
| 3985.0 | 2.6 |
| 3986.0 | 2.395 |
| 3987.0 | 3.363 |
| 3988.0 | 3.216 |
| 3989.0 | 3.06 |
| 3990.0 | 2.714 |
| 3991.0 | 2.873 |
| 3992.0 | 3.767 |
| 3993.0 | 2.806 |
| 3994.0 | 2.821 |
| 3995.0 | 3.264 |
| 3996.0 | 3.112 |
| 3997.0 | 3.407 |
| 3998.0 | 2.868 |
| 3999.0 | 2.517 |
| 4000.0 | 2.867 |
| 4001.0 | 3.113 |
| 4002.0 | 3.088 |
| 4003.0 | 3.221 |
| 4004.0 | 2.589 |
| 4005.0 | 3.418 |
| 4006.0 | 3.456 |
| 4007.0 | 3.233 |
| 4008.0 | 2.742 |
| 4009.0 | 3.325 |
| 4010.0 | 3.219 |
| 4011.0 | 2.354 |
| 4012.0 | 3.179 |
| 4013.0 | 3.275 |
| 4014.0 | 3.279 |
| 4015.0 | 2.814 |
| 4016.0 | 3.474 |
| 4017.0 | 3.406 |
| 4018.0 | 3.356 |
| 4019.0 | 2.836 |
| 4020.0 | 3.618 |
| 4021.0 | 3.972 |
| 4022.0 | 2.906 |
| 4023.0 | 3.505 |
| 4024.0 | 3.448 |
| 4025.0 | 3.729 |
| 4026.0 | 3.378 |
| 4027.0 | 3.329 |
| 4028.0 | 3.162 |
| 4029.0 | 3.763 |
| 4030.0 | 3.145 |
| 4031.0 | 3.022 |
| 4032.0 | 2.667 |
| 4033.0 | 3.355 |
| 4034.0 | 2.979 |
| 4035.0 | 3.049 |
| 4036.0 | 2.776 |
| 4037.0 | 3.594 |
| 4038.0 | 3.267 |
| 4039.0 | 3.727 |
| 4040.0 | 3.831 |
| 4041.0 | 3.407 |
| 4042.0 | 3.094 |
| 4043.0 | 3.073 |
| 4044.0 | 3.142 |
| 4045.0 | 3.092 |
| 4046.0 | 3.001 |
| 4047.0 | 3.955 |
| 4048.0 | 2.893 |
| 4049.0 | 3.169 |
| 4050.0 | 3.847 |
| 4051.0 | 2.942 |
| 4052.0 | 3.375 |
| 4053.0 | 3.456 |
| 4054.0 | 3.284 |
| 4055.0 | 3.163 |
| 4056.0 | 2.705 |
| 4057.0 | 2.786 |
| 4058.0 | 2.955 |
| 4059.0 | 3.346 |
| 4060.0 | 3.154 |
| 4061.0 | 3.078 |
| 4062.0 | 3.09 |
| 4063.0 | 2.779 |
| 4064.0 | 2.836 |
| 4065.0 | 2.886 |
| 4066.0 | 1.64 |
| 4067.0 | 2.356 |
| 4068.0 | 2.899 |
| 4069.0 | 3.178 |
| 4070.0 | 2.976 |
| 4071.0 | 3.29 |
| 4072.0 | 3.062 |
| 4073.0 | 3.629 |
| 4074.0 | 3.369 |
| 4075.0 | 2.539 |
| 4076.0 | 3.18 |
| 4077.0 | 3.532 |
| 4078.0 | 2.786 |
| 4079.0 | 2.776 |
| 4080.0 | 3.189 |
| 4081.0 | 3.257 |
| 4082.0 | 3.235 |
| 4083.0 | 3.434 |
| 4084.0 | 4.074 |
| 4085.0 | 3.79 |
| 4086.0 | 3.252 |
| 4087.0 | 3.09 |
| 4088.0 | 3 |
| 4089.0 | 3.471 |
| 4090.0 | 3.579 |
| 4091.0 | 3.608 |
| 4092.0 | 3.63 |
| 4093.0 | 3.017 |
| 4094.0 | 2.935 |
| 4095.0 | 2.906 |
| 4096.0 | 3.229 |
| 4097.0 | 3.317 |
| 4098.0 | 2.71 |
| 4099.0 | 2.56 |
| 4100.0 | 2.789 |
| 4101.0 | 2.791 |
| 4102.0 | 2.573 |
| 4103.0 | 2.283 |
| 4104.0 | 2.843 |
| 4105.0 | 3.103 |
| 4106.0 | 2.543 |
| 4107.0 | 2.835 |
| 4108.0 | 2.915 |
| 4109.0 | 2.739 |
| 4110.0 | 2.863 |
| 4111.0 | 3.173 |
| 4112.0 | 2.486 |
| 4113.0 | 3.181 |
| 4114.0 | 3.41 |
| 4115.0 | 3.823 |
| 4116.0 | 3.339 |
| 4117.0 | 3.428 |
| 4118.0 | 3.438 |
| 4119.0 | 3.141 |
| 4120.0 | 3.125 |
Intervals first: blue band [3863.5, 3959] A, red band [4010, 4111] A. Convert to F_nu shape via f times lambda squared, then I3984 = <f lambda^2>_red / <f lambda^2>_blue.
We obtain 1.65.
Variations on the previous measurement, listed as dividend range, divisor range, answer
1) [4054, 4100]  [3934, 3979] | 1.73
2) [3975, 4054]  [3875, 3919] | 1.54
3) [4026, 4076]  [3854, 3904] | 1.70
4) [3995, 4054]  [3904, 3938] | 1.72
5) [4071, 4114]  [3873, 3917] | 1.61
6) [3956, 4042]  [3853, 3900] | 1.48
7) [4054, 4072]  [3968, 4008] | 1.15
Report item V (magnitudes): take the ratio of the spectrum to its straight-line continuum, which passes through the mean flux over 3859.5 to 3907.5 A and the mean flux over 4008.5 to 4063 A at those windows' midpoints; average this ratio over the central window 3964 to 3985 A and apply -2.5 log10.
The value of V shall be 0.40 mag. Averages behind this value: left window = 2.03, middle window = 1.92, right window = 3.23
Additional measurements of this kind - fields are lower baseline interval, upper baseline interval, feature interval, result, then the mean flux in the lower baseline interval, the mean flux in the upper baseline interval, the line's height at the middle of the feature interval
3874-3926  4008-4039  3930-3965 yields 0.33 mag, 2.13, 3.24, 2.56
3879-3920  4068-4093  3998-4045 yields -0.11 mag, 2.15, 3.28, 2.91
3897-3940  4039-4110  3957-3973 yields 0.44 mag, 2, 3.09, 2.33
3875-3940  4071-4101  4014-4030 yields -0.22 mag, 1.97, 3.2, 2.76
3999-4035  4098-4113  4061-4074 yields 0.01 mag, 3.19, 2.76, 2.95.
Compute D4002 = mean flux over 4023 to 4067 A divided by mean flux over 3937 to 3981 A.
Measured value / 1.6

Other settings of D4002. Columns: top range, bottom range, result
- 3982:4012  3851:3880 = 1.47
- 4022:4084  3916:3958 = 1.61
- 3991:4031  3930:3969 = 1.74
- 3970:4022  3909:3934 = 1.37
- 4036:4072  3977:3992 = 1.13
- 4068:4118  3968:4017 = 1.15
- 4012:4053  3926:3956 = 1.75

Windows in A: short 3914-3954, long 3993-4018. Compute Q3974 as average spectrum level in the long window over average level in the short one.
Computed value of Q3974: 1.6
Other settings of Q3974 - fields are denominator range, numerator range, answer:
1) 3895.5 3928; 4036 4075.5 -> 1.38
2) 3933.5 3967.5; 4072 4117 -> 1.60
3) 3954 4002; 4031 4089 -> 1.35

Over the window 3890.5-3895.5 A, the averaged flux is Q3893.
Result 2.11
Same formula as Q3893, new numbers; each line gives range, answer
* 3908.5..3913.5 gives 2.42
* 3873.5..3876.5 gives 2.05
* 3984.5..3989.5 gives 2.93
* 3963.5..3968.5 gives 1.32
